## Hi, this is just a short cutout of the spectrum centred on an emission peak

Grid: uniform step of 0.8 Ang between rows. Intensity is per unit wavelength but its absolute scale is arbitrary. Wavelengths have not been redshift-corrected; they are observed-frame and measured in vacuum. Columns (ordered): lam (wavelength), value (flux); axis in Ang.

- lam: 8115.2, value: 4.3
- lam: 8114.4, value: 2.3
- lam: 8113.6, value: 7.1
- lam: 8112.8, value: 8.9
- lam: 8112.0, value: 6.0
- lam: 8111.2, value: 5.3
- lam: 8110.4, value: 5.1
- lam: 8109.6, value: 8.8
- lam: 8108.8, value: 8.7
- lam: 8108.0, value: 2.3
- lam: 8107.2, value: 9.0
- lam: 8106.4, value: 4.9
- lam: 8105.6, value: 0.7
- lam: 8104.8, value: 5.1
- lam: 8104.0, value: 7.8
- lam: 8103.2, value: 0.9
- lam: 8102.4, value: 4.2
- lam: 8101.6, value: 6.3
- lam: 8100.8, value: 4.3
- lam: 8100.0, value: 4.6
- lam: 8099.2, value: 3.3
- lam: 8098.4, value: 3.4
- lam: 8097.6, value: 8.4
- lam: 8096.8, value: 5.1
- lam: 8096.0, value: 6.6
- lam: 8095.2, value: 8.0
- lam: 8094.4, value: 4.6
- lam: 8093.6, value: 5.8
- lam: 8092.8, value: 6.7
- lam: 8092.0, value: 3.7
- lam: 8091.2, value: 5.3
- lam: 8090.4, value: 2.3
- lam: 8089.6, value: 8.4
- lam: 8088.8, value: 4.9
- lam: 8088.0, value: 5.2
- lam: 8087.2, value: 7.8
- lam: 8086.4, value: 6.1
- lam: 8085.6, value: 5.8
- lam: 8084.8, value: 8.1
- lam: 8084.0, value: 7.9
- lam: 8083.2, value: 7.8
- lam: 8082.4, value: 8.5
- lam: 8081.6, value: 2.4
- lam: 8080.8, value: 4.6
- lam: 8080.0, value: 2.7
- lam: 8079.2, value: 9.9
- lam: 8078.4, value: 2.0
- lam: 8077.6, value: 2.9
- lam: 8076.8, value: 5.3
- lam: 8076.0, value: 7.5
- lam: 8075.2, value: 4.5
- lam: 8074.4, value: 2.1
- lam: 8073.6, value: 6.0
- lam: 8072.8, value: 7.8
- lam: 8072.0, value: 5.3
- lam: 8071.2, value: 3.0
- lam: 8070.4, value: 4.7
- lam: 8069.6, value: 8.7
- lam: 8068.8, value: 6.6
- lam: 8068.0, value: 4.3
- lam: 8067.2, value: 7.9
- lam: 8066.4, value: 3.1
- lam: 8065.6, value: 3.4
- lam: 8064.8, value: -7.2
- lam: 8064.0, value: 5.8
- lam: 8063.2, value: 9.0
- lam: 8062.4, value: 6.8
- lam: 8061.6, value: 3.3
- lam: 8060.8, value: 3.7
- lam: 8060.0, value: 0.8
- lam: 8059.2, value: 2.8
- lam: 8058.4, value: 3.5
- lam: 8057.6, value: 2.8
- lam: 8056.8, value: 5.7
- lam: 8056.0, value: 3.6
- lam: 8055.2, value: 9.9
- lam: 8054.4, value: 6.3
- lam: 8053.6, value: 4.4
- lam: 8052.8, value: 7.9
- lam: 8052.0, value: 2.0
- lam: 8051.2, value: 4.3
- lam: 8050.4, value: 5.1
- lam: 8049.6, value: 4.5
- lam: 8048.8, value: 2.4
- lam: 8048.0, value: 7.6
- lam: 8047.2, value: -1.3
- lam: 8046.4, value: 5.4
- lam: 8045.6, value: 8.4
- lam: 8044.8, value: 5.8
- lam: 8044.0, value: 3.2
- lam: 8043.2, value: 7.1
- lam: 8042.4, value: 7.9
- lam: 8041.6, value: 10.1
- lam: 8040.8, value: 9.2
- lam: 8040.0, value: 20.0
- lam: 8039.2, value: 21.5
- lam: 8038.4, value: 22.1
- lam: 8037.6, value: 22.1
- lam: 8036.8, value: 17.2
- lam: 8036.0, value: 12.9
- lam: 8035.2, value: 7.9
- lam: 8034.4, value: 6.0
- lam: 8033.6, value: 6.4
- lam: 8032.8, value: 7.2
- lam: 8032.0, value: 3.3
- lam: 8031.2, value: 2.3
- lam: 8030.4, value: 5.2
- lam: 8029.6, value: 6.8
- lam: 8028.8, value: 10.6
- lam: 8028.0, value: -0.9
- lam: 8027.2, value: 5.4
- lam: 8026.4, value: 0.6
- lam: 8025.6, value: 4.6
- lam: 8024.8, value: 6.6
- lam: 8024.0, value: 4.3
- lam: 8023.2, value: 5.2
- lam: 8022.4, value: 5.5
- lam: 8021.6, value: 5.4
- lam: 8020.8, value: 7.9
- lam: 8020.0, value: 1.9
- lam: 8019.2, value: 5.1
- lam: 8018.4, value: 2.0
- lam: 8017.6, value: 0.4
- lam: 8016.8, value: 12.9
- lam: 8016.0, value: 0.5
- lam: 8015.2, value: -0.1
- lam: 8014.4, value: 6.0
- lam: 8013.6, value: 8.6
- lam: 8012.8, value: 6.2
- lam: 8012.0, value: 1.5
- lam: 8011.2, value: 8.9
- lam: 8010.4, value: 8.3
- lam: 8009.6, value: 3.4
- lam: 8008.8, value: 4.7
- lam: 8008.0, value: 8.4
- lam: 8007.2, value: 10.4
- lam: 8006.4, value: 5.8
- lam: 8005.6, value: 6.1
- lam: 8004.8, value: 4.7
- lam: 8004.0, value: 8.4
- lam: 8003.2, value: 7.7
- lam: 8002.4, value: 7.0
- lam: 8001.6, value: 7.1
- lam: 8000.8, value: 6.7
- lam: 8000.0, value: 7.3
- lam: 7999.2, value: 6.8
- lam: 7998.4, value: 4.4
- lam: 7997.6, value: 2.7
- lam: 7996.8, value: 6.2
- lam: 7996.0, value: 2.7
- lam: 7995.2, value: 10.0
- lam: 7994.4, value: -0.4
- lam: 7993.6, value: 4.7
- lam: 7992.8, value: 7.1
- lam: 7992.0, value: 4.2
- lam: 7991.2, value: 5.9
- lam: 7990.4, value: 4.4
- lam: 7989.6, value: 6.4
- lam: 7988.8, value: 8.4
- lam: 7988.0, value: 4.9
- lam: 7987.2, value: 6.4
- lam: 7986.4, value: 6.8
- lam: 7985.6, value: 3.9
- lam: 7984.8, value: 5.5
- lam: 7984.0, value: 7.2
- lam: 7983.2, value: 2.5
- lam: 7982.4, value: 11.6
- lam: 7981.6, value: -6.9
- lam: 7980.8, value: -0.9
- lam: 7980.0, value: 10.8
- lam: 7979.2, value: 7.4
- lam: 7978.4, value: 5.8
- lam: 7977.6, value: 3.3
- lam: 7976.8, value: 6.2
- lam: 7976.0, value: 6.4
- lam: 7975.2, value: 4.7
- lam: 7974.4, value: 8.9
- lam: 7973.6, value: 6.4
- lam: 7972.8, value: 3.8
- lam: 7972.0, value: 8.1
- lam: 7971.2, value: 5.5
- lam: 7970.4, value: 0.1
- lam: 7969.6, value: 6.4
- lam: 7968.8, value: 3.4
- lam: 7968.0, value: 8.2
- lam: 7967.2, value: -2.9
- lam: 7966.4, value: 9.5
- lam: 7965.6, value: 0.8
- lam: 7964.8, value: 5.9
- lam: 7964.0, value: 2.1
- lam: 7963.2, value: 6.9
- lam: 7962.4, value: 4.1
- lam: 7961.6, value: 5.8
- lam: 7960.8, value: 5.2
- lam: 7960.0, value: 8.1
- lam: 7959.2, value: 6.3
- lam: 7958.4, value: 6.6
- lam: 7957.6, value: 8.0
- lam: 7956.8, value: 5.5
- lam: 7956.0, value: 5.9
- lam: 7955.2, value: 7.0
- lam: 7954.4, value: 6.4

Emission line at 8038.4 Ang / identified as Hgamma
